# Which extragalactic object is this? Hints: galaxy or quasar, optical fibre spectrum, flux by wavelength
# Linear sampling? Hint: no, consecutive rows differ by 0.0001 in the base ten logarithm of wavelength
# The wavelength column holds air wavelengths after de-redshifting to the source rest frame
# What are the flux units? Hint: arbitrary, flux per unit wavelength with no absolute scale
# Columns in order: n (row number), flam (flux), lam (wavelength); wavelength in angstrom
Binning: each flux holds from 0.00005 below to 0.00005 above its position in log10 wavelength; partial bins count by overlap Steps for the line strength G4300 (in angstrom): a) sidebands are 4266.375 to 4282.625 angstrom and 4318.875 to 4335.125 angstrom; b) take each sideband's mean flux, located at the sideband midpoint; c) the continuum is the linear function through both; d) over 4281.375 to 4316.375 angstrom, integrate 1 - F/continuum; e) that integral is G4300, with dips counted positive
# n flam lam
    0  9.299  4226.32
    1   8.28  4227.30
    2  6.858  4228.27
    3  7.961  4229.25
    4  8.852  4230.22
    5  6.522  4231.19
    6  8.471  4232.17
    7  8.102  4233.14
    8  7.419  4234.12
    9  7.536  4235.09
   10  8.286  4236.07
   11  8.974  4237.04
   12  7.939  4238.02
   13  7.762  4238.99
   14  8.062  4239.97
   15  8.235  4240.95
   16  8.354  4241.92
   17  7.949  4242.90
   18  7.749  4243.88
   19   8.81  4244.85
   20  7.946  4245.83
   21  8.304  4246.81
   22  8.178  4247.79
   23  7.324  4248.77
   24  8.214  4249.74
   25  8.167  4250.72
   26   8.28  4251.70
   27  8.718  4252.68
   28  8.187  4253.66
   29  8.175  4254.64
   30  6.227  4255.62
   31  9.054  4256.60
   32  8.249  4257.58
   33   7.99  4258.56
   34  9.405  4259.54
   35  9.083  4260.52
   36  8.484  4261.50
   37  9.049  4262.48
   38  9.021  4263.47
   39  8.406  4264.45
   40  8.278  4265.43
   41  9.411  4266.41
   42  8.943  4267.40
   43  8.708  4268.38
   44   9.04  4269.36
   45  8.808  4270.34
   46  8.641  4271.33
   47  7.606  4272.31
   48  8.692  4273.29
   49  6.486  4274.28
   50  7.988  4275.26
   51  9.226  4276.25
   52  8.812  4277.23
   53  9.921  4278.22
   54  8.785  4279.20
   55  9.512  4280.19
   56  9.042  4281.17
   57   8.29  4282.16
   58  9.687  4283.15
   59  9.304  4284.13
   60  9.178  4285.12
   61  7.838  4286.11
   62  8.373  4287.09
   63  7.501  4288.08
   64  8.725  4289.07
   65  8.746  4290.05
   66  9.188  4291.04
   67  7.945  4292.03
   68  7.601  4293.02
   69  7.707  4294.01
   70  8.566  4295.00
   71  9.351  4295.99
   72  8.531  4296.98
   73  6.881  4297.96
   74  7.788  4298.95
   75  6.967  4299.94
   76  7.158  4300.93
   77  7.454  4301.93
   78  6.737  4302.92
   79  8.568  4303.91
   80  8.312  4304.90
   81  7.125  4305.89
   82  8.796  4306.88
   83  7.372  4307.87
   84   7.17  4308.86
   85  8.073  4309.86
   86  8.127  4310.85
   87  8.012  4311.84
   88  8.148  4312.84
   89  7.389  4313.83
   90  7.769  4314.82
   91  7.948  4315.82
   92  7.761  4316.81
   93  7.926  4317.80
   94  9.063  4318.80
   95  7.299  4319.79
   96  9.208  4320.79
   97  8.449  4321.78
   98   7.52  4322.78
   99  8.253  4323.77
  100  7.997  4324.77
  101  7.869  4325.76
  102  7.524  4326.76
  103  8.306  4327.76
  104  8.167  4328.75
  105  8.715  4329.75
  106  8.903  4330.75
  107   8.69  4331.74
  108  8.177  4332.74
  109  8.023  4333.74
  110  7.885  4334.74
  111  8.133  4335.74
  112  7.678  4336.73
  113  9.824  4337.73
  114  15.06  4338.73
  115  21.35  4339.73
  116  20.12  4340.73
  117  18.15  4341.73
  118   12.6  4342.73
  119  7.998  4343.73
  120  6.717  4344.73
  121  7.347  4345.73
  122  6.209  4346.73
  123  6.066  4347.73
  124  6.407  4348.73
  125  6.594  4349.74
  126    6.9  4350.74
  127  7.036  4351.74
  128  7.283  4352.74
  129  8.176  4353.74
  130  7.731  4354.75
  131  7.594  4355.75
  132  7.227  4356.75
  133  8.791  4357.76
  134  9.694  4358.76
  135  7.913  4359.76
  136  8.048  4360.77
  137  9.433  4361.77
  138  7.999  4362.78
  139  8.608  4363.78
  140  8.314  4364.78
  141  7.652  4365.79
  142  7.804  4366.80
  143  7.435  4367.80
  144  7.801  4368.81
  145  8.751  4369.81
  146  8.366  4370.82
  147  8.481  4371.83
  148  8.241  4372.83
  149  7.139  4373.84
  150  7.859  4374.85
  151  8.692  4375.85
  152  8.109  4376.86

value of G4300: 1.62 angstrom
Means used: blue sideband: 8.68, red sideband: 8.21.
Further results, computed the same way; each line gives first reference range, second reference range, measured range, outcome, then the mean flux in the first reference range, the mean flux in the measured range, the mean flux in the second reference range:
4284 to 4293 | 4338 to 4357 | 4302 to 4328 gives 3.3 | 8.45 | 7.94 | 9.85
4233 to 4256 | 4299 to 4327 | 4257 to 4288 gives -2.9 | 8.04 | 8.7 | 7.86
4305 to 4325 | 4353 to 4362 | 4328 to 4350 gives -5.0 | 7.98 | 9.96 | 8.23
